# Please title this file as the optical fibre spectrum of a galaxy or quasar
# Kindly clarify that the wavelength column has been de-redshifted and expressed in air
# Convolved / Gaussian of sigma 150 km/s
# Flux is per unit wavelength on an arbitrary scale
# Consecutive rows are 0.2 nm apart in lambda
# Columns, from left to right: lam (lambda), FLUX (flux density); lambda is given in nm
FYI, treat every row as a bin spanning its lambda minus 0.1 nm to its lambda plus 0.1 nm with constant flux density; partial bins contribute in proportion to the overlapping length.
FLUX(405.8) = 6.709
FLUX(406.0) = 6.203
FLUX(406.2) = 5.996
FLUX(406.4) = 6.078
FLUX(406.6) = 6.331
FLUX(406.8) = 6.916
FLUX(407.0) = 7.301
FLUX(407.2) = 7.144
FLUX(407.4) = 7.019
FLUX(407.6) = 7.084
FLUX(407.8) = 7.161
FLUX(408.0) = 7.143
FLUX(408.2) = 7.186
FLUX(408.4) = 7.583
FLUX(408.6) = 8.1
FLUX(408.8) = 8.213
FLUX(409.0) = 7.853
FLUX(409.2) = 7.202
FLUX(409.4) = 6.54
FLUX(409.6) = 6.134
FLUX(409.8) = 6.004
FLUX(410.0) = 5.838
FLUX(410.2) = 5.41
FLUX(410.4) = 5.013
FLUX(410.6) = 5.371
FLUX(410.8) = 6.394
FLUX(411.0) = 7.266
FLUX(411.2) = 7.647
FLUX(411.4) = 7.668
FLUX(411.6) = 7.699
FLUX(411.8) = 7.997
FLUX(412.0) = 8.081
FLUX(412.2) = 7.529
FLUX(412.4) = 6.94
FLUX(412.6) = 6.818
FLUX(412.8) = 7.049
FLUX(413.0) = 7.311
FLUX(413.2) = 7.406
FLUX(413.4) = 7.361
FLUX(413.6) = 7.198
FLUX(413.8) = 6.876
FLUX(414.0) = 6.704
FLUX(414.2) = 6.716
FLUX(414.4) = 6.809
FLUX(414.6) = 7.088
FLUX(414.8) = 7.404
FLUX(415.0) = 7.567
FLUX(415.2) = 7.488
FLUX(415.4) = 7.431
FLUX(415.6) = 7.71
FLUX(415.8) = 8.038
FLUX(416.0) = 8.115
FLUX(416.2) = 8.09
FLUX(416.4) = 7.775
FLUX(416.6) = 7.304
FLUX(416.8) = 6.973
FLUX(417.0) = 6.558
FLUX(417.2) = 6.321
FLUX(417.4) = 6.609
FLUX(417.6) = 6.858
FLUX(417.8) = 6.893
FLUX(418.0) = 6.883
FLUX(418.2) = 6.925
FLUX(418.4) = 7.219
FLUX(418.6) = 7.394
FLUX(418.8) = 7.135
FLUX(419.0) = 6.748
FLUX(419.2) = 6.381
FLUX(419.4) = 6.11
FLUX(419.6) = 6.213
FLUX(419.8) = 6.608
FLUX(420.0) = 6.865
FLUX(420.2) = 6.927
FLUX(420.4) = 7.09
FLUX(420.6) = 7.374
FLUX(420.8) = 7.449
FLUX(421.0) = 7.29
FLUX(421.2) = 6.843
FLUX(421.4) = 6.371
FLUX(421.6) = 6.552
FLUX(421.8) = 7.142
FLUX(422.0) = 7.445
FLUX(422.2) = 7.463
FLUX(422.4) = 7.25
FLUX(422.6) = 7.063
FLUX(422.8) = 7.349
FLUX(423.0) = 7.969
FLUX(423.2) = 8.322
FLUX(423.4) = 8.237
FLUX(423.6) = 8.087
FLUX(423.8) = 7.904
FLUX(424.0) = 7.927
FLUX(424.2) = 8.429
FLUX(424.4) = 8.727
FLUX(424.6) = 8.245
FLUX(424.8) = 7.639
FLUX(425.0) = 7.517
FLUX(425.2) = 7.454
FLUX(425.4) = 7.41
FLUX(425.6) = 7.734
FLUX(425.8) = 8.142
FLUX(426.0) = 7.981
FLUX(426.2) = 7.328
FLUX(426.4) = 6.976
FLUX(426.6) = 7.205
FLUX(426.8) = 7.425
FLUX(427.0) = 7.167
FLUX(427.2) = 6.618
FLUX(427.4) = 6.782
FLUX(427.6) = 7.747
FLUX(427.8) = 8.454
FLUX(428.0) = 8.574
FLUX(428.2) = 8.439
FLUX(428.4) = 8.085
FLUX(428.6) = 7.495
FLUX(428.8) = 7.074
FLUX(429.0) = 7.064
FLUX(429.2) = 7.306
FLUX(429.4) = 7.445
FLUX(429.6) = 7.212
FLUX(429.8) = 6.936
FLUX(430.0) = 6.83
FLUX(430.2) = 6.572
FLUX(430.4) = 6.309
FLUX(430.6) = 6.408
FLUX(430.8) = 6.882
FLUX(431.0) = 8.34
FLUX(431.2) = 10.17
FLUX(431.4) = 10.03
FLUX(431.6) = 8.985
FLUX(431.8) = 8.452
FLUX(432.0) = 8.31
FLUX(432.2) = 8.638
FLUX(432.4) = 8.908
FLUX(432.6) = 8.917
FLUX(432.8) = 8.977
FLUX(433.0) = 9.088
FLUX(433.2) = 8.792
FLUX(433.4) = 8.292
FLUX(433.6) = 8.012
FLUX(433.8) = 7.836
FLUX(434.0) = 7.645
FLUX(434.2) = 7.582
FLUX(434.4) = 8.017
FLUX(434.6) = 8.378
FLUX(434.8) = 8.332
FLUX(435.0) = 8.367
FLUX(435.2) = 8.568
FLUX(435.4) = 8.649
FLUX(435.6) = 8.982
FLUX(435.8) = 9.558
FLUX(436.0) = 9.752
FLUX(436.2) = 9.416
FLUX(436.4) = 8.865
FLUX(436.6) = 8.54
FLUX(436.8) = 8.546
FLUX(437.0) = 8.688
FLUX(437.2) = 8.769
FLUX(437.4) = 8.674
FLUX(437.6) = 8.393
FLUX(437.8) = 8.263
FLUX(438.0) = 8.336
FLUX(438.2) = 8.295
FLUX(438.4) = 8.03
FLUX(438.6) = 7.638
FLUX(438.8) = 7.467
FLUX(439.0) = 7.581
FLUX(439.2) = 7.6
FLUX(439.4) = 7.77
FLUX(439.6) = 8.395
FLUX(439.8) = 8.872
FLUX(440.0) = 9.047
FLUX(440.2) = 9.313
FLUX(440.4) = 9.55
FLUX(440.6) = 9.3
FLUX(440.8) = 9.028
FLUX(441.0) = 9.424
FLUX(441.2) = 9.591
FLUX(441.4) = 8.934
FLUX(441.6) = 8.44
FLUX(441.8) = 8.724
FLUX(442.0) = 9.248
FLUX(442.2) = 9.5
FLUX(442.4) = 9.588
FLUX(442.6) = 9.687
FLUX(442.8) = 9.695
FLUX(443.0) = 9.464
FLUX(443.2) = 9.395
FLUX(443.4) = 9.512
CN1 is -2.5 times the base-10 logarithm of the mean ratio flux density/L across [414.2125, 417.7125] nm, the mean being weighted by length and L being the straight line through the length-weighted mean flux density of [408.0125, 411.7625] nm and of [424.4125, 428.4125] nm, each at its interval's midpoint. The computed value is -0.02 mag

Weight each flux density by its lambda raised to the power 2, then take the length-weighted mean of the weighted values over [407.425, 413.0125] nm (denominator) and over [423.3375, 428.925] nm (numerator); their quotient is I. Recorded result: 1.19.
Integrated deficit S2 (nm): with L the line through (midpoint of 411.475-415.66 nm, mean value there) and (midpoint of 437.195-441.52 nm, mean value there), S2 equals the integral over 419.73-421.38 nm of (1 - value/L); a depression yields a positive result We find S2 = 0.13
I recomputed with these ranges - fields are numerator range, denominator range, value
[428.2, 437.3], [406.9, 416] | 1.28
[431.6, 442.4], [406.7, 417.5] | 1.36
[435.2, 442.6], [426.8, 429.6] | 1.22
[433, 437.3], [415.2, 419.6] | 1.31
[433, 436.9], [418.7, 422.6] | 1.32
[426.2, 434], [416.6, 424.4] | 1.15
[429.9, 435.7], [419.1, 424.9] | 1.18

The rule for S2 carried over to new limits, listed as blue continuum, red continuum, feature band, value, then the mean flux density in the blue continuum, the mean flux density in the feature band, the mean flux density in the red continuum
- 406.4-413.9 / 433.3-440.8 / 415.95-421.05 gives 0.32 nm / 7.01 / 6.99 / 8.48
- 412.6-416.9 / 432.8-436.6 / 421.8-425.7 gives 0.06 nm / 7.34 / 7.78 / 8.57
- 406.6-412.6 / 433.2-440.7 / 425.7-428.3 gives 0.11 nm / 7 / 7.6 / 8.47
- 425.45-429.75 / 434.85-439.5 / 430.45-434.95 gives -0.20 nm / 7.53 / 8.38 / 8.47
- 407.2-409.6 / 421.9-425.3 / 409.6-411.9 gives 0.26 nm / 7.31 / 6.55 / 7.83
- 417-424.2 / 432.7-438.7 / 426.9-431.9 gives 0.18 nm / 7.13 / 7.66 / 8.51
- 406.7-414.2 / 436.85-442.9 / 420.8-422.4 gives 0.13 nm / 7.03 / 7.06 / 8.73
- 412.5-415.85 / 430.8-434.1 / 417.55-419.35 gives 0.15 nm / 7.22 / 6.92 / 8.66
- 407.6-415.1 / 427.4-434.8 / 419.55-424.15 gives 0.14 nm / 7.04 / 7.32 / 7.99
